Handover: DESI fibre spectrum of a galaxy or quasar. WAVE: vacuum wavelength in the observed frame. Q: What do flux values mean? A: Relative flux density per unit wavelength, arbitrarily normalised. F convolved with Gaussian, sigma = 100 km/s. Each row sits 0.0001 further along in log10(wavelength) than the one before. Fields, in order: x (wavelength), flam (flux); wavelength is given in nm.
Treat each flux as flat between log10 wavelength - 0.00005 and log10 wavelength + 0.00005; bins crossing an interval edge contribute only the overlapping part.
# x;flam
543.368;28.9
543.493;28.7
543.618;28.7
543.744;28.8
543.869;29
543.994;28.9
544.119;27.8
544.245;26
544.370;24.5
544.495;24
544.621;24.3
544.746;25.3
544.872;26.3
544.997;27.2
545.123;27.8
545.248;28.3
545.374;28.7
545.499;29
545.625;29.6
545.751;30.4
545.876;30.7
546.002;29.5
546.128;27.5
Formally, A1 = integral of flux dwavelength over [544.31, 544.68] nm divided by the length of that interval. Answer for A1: 24.2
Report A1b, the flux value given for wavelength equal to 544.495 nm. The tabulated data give 24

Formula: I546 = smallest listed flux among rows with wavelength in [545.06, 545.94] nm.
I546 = 27.8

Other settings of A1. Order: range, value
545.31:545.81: 29.4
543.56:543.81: 28.7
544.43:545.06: 25.4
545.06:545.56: 28.5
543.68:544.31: 28.1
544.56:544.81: 24.8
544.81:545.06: 26.8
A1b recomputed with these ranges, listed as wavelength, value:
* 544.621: 24.3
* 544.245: 26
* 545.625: 29.6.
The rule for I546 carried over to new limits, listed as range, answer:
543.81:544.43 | 24.5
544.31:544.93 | 24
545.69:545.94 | 30.4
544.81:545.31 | 26.3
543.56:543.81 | 28.7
